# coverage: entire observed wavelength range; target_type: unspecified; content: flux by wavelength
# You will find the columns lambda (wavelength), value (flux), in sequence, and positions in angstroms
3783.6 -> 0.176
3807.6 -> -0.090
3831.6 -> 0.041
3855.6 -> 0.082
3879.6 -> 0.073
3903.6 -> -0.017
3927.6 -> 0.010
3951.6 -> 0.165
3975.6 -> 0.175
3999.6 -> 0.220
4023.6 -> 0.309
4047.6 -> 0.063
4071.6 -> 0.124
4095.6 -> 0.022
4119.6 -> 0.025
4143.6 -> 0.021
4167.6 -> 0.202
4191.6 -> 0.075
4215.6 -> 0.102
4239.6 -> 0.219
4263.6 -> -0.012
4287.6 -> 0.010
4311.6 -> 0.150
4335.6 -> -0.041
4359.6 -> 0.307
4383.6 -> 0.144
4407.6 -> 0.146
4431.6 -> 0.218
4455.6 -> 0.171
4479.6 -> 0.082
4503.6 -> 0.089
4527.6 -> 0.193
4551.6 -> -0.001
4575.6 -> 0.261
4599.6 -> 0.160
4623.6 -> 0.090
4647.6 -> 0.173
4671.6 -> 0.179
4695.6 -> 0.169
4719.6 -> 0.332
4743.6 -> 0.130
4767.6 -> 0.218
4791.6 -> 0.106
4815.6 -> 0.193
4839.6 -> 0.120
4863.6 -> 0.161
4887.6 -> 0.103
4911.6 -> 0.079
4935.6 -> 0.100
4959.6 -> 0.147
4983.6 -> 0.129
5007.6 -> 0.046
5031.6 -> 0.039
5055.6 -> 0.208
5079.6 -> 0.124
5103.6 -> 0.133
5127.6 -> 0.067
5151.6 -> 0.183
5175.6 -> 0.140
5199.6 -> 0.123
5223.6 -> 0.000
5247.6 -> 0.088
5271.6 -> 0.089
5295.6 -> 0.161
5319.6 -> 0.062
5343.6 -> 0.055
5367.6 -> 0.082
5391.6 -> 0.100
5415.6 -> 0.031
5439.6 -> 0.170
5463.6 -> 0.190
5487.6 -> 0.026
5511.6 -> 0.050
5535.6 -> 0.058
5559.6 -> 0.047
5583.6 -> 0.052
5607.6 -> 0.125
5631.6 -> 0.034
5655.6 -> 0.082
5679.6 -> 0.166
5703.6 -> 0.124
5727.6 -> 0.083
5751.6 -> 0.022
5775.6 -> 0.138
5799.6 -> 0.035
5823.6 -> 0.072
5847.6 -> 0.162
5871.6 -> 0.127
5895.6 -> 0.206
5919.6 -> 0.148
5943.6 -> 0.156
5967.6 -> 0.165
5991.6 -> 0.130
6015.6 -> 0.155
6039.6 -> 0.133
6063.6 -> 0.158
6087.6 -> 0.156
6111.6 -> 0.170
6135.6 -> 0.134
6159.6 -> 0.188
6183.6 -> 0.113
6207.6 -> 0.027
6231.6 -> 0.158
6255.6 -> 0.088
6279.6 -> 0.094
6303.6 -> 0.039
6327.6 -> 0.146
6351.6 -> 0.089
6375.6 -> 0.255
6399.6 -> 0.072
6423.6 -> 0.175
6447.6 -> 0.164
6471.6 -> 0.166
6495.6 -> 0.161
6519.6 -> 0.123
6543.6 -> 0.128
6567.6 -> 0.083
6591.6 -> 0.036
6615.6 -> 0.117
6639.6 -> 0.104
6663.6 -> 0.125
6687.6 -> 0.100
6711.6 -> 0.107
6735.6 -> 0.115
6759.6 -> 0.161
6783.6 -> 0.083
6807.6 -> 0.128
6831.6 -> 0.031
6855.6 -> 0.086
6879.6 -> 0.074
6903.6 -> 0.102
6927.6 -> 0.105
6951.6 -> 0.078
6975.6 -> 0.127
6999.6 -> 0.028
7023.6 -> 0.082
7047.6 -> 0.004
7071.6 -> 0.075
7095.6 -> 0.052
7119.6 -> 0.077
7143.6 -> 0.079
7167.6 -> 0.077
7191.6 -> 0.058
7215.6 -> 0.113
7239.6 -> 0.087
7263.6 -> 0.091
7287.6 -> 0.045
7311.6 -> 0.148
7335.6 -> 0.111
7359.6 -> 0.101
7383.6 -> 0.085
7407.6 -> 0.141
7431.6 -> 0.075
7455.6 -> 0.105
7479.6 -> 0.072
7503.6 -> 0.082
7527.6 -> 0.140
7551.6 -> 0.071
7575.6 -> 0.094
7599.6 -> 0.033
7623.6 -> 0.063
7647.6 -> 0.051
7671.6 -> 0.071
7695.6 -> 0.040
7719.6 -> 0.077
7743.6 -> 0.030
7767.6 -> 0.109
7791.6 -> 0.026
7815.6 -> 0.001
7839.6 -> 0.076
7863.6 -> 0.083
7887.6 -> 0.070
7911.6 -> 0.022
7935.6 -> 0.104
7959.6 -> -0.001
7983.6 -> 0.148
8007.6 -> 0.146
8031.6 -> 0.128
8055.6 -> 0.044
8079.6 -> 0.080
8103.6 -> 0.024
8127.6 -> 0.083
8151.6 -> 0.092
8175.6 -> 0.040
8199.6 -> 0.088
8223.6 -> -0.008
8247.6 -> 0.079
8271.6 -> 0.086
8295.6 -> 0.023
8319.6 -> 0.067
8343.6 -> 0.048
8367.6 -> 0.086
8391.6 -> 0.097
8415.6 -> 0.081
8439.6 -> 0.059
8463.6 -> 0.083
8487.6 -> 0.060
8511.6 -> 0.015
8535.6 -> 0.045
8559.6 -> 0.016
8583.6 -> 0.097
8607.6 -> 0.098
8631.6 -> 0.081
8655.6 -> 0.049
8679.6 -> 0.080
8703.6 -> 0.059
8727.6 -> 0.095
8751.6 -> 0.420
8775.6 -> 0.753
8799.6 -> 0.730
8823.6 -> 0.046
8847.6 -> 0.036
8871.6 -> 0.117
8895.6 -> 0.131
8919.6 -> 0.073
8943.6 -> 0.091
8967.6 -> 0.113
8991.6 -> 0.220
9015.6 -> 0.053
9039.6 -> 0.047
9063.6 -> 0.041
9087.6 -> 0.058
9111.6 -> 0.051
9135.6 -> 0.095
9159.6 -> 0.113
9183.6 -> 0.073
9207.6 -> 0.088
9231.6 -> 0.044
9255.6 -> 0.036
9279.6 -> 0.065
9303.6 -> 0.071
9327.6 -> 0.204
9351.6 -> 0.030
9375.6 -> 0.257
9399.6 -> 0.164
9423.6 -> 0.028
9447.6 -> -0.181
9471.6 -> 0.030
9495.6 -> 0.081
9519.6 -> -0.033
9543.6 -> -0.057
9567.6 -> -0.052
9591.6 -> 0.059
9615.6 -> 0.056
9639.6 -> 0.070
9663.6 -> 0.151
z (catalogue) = 0.76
